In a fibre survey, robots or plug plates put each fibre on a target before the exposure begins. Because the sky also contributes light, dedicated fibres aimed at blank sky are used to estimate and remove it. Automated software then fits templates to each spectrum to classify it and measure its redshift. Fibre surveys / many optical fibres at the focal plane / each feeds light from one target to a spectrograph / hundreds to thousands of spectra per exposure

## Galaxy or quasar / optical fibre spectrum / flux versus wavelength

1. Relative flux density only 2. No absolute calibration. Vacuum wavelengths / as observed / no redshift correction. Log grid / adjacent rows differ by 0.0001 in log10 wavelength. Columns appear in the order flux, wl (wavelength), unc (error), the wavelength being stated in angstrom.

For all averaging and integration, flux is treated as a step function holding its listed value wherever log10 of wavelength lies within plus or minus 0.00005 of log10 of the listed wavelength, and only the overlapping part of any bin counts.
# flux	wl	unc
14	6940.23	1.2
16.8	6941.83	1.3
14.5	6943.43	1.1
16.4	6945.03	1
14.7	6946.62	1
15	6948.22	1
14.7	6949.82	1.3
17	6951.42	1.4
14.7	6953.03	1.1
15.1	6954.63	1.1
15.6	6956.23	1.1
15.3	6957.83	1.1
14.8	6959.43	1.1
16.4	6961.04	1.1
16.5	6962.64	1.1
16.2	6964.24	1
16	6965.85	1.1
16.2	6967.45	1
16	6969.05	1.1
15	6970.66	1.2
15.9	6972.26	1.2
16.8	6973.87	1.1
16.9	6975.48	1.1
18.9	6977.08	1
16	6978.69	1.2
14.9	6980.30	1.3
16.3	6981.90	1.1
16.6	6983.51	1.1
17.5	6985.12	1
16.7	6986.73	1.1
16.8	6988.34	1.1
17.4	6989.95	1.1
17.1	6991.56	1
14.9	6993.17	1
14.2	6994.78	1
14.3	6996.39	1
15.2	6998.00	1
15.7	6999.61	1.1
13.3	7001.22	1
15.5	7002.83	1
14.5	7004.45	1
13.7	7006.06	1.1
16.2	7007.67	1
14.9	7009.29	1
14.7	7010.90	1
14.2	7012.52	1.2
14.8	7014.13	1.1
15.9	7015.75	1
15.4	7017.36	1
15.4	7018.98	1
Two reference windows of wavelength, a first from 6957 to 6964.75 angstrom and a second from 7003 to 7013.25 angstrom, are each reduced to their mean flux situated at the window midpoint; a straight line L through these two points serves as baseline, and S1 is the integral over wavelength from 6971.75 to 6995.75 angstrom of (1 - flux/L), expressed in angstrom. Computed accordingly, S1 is -1.8 angstrom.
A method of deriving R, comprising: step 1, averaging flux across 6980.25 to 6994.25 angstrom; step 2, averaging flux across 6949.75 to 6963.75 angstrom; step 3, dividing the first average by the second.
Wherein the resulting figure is 1.06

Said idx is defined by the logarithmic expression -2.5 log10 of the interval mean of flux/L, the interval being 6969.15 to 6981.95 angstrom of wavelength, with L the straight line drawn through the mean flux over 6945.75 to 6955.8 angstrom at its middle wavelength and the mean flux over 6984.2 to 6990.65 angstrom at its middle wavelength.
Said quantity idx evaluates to 0.010 mag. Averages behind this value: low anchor 15.2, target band 16.3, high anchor 17.1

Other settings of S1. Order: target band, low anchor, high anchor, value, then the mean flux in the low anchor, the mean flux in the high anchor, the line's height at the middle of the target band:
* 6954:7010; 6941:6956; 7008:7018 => -2.1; 15.4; 15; 15.2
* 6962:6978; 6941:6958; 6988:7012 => -1.1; 15.4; 15.2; 15.3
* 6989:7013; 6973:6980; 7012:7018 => 1.1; 17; 15.1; 15.8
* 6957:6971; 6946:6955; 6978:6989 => -0.1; 15.2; 16.4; 15.7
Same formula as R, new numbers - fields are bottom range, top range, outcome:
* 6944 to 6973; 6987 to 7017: 0.97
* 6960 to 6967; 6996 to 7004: 0.91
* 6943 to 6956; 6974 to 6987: 1.09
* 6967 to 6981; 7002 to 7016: 0.91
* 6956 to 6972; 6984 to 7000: 1.01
